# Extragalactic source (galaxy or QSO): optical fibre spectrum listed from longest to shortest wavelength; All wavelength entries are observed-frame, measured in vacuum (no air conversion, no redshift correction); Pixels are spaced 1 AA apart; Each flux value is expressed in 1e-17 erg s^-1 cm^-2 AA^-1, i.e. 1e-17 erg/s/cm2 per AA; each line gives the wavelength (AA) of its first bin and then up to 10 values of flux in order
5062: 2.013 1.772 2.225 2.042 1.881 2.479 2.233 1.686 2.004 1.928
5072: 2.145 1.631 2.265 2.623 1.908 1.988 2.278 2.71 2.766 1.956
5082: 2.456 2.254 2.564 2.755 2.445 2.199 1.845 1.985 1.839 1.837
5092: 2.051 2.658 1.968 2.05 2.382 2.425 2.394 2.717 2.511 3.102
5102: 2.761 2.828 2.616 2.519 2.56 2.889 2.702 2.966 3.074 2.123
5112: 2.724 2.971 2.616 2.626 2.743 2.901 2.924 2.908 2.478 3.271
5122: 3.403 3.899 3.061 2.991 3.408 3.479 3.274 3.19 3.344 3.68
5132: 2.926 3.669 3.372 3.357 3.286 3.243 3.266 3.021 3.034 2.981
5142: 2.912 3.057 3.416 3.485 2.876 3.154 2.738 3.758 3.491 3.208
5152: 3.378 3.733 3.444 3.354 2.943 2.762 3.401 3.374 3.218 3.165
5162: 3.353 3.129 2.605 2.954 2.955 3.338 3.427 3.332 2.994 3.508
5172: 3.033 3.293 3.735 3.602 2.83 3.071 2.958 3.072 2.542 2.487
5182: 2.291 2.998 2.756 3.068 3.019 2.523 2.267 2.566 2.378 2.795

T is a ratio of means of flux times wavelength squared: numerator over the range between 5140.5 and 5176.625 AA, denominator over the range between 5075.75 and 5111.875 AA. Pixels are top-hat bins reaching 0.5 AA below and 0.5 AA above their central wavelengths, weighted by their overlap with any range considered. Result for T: 1.4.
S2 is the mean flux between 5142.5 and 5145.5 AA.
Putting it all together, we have 3.32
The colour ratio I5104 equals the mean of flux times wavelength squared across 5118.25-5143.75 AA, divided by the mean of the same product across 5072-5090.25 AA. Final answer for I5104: 1.46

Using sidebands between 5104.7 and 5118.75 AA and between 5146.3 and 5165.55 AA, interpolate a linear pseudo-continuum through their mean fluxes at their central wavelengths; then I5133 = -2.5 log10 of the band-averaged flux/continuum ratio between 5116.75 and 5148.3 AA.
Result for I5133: -0.08 mag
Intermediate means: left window 2.74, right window 3.21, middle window 3.19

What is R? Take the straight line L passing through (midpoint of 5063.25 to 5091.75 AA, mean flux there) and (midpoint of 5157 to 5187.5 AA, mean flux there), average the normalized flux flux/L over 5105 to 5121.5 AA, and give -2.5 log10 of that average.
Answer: -0.11 mag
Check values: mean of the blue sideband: 2.17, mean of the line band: 2.77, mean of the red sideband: 3.06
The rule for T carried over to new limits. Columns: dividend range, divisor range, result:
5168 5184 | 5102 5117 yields 1.15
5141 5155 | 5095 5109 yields 1.26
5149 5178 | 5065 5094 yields 1.53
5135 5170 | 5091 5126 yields 1.19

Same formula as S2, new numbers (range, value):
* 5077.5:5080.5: 2.58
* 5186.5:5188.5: 2.4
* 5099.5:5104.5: 2.76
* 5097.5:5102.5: 2.7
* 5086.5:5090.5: 1.97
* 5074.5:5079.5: 2.3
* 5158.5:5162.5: 3.28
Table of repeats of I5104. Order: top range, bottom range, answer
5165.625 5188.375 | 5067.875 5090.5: 1.42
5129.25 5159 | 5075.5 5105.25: 1.41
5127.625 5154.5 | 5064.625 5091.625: 1.54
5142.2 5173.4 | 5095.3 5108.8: 1.24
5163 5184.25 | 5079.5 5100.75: 1.37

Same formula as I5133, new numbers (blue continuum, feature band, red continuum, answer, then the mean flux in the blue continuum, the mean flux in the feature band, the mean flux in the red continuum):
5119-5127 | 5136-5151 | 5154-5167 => -0.01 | 3.21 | 3.18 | 3.12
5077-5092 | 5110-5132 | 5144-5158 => -0.08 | 2.26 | 3.05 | 3.27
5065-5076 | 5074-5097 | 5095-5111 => 0.04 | 2.08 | 2.25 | 2.66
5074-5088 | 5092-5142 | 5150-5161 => -0.04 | 2.35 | 2.92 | 3.29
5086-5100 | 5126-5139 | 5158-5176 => -0.21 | 2.2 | 3.33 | 3.23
